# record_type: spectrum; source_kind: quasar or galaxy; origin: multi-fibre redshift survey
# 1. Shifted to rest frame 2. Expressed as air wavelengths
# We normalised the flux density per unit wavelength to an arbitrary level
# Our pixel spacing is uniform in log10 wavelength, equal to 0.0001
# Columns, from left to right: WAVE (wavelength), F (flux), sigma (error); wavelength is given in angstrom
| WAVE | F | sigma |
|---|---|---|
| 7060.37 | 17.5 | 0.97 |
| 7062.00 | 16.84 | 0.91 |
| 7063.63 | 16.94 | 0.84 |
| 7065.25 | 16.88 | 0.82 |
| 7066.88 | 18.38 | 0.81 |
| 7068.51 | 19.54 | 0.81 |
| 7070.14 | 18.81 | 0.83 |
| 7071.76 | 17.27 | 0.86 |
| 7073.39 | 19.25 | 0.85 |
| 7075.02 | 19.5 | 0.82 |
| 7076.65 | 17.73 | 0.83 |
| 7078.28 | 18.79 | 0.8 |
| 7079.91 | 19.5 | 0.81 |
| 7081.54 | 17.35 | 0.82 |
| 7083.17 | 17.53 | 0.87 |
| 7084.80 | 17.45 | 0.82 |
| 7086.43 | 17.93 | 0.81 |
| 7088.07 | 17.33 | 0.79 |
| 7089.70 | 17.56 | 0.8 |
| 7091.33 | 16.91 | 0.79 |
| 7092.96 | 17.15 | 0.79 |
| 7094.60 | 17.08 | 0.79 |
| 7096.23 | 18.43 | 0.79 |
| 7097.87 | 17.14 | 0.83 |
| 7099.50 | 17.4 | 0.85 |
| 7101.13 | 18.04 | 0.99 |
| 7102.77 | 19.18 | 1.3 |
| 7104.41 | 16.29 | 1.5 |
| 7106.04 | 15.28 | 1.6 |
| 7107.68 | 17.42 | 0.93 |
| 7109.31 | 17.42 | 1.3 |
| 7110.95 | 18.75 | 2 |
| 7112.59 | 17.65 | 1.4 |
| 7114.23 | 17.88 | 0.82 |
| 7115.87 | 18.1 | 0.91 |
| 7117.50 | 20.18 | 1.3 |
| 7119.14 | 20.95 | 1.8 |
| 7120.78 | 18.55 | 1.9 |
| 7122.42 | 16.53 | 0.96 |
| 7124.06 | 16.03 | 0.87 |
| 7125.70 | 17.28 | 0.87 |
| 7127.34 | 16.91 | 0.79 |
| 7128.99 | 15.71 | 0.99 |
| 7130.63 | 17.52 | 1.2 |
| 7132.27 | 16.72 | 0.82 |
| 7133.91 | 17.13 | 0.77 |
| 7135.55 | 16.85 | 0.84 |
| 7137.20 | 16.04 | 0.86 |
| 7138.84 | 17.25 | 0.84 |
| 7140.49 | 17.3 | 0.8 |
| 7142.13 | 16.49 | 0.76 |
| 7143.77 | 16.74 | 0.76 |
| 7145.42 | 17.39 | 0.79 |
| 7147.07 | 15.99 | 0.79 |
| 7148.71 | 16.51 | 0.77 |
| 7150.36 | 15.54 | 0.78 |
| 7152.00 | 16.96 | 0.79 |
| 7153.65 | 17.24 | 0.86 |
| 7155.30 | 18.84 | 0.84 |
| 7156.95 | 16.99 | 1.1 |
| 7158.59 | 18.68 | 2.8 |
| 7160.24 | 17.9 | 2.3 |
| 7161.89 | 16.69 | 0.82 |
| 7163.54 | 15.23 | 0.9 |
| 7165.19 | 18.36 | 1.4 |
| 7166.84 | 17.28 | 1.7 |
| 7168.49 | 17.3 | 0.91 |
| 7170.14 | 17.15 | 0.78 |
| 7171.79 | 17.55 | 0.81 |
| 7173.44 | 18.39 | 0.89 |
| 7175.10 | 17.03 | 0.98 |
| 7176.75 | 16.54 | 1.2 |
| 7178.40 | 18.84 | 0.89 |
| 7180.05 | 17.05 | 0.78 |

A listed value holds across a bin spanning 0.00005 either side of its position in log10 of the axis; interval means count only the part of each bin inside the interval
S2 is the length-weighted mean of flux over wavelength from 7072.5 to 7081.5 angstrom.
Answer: 18.8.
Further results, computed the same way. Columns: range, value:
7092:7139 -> 17.5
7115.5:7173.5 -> 17.3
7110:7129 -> 18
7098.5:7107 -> 17.2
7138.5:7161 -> 17.1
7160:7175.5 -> 17.3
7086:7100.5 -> 17.4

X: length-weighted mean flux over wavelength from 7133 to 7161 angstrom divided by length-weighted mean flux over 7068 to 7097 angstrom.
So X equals 0.94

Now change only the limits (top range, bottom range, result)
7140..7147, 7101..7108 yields 0.98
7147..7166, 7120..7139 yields 1.02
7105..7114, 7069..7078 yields 0.93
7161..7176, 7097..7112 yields 0.99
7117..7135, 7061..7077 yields 0.97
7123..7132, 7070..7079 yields 0.90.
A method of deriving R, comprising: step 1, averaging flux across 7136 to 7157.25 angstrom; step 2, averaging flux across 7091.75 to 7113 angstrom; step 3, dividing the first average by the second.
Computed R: 0.97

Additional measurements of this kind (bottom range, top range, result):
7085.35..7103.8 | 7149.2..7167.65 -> 0.98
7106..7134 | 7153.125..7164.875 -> 0.99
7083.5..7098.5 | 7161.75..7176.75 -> 0.99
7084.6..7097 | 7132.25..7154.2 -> 0.96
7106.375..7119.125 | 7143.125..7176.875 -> 0.94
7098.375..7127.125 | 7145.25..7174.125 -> 0.97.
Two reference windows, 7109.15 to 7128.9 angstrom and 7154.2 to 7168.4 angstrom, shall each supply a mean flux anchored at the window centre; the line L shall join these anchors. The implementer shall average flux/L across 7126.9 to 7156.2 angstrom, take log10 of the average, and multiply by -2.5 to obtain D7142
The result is 0.05 mag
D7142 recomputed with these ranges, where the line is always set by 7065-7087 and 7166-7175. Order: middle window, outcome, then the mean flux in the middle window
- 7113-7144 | 0.03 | 17.4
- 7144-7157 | 0.05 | 16.9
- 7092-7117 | 0.03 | 17.6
